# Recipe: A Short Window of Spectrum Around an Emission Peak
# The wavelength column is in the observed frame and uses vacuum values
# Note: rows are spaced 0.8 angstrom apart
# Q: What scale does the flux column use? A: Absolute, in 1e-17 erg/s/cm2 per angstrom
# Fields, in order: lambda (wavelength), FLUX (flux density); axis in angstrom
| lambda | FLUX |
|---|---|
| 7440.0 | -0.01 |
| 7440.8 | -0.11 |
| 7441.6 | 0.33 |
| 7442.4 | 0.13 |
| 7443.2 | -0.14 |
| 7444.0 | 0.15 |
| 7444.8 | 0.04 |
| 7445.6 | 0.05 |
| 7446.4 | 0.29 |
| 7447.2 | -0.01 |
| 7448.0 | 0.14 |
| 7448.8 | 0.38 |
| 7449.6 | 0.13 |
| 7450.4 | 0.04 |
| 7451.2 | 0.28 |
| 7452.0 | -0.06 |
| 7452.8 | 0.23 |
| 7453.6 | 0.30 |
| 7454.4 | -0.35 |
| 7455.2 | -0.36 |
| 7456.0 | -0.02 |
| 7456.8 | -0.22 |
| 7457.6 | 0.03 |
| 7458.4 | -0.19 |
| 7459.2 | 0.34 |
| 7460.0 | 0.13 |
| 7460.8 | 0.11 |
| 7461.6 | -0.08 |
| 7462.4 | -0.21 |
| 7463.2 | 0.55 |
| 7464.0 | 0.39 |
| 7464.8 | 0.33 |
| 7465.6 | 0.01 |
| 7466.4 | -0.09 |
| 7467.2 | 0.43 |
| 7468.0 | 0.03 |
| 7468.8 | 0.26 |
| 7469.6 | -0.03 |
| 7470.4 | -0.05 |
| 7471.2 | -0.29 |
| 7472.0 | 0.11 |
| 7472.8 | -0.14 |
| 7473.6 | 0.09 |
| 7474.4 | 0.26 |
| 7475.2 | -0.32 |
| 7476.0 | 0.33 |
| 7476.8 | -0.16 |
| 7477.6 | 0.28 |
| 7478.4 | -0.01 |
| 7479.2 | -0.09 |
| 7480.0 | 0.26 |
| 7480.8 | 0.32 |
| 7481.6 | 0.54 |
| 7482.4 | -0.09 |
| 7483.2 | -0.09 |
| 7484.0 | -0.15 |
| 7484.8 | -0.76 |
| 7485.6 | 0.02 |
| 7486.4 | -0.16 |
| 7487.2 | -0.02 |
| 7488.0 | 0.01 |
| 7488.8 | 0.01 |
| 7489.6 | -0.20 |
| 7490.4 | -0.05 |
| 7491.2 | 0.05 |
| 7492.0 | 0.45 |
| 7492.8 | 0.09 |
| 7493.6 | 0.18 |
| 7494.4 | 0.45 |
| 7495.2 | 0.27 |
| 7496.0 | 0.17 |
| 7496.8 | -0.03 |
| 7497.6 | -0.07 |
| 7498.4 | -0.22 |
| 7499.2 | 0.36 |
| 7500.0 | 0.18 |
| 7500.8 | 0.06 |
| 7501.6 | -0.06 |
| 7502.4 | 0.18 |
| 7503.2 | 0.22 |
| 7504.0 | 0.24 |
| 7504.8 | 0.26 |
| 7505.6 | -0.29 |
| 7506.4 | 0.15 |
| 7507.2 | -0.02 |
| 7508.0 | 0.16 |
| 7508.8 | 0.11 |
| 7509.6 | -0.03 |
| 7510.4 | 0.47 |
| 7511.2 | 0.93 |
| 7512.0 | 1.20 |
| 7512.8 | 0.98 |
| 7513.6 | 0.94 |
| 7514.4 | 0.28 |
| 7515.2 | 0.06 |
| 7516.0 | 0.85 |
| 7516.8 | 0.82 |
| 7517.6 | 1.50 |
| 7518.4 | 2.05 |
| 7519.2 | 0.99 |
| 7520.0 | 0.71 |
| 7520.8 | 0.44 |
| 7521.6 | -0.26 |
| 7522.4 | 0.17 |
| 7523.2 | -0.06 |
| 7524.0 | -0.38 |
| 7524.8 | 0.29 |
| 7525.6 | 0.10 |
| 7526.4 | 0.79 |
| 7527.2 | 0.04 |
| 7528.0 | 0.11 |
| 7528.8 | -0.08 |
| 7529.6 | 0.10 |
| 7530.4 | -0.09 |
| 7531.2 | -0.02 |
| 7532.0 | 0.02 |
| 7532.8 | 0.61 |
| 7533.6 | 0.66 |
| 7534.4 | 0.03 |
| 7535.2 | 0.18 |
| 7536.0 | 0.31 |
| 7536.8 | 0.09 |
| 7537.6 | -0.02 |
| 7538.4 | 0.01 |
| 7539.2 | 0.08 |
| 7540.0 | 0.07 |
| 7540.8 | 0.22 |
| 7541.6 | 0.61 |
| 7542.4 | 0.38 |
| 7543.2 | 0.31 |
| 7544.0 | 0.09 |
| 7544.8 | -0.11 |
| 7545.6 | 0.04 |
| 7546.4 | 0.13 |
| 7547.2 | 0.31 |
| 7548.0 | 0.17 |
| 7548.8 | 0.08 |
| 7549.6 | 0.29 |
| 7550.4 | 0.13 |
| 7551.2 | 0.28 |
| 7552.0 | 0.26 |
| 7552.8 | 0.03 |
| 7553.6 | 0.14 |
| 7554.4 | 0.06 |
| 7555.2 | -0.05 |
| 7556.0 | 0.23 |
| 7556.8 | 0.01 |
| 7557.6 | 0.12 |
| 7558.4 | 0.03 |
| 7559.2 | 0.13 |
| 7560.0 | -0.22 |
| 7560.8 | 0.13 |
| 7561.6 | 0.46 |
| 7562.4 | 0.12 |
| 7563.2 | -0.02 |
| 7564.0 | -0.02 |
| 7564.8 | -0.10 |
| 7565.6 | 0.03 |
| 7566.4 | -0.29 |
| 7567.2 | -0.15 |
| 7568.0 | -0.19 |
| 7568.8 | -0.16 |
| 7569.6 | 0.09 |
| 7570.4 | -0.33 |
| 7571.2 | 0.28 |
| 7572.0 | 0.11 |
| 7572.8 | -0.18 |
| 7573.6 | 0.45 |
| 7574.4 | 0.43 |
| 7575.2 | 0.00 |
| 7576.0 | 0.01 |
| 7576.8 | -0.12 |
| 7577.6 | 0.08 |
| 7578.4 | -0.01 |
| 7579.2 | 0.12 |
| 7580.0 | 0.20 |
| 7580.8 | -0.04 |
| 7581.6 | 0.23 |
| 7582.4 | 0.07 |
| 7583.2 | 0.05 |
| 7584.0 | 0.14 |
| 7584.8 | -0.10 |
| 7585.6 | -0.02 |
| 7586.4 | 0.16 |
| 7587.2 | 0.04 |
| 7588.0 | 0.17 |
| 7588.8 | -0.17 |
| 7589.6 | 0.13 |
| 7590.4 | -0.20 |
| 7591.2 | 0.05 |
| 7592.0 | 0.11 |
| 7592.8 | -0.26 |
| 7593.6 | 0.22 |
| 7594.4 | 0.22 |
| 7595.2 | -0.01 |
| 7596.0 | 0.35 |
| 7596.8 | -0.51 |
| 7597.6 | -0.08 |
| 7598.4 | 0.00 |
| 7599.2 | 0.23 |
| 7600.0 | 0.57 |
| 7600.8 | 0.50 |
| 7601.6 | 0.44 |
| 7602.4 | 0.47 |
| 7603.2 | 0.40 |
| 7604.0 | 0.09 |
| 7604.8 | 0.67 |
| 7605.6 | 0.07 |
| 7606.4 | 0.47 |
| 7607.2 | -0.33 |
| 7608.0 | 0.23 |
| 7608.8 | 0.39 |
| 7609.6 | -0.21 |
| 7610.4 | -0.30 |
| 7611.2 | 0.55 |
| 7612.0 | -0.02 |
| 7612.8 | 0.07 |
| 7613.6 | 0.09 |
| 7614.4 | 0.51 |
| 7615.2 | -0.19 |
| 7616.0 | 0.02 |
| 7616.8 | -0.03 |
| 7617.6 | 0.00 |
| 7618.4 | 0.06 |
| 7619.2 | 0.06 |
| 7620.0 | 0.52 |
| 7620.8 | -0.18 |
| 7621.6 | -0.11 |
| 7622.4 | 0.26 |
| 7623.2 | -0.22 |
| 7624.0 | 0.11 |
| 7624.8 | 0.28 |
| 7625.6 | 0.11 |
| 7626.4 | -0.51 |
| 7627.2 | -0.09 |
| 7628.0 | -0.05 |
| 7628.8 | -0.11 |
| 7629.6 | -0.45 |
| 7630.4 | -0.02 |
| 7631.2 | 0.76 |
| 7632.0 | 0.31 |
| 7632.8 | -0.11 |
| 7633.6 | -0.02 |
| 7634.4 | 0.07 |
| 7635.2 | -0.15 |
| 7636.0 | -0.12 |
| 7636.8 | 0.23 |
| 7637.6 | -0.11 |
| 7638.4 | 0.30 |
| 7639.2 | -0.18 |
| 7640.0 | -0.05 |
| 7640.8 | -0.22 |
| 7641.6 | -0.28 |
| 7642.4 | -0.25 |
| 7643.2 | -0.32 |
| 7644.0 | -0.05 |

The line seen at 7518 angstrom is [O II]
